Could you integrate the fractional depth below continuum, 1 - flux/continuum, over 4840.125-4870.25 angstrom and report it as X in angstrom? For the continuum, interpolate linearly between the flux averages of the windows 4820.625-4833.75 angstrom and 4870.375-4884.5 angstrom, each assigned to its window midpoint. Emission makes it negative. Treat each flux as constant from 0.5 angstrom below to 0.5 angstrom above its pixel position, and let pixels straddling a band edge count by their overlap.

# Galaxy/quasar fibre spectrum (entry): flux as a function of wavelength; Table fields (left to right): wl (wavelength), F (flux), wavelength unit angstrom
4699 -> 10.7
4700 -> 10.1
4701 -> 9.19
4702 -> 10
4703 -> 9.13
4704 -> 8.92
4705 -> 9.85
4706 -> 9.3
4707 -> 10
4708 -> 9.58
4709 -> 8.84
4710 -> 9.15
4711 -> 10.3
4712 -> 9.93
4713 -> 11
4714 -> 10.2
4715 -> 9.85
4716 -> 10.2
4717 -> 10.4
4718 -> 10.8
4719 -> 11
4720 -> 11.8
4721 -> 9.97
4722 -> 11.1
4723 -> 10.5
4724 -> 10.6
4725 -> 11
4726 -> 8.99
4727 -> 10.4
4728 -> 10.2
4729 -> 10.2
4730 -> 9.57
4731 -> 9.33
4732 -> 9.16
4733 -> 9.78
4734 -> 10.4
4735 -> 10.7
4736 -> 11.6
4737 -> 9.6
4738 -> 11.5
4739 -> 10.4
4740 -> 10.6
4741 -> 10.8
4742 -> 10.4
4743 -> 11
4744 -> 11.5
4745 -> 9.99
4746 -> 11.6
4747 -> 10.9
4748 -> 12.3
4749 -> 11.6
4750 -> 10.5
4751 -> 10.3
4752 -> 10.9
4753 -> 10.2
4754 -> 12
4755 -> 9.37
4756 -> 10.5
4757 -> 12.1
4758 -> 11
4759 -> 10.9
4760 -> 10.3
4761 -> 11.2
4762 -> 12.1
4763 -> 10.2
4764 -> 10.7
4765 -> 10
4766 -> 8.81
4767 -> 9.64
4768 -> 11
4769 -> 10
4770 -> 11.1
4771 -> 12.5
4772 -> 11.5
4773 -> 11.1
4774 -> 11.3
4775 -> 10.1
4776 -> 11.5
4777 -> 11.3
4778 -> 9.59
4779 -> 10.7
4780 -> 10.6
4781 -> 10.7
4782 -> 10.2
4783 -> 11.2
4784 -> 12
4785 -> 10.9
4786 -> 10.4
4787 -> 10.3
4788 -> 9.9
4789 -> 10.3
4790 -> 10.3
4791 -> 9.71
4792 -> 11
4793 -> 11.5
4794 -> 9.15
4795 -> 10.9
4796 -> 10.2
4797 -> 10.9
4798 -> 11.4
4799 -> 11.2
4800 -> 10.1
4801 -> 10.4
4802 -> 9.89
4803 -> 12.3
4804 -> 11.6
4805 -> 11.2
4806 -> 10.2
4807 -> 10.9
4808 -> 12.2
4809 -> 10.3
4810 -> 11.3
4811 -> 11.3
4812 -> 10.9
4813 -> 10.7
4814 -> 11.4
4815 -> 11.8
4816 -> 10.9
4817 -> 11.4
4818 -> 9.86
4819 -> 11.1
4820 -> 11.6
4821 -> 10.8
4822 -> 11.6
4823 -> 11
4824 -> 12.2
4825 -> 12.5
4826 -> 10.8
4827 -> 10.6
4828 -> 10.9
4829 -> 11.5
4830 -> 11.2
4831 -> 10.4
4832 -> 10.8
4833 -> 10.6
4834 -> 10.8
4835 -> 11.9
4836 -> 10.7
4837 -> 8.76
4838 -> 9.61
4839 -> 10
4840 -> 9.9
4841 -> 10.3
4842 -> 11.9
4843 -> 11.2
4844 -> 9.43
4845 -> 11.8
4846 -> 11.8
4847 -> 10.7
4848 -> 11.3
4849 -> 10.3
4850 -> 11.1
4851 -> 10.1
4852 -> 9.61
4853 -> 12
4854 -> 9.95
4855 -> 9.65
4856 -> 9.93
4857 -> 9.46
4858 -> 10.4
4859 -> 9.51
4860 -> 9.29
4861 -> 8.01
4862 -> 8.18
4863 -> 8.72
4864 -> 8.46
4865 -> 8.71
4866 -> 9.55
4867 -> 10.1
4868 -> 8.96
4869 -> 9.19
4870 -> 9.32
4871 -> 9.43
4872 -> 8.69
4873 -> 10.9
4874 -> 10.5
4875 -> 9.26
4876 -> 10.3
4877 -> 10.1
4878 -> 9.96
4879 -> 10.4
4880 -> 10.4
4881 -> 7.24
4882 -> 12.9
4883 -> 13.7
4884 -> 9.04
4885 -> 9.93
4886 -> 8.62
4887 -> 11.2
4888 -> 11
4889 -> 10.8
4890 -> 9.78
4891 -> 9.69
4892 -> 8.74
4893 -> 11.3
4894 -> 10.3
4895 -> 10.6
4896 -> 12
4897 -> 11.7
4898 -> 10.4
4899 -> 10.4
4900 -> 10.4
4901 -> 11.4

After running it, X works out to 1.86 angstrom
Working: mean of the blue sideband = 11.1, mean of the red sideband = 10.2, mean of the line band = 9.97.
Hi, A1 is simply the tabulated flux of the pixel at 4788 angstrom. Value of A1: 9.9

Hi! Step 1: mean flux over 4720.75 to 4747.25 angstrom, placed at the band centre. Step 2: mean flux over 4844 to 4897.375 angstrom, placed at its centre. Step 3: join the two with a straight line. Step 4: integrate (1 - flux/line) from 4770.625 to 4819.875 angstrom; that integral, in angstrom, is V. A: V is -2.8 angstrom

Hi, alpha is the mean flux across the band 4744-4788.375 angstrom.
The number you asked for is 10.8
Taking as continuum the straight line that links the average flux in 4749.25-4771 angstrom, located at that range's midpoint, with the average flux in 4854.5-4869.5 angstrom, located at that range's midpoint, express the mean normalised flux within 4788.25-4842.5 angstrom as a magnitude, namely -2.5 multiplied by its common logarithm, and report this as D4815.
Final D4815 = -0.10 mag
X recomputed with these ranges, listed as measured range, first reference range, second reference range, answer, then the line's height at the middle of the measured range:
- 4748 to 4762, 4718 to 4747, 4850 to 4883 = -0.8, 10.4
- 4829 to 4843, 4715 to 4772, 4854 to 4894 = -0.8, 10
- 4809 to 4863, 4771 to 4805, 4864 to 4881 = -2.7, 10.1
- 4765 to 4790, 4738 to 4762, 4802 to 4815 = 0.8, 11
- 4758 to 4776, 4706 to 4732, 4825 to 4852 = -0.7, 10.4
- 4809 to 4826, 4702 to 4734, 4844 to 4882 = -2.3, 9.91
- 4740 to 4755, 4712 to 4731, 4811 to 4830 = -0.5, 10.6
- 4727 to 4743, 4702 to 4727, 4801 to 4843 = -0.1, 10.3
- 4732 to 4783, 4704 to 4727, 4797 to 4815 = -0.9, 10.6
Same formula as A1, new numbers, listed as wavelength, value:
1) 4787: 10.3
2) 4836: 10.7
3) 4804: 11.6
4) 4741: 10.8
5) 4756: 10.5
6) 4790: 10.3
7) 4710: 9.15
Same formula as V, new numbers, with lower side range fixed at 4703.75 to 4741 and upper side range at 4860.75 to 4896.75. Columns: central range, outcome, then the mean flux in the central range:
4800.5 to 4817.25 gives -1.8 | 11.1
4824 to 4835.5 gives -1.3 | 11.1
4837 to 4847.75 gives -0.7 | 10.6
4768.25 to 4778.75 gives -0.9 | 11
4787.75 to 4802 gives -0.6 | 10.5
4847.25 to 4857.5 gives -0.4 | 10.3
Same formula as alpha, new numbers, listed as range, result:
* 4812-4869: 10.5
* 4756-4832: 10.9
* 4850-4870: 9.5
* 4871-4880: 10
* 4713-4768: 10.6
